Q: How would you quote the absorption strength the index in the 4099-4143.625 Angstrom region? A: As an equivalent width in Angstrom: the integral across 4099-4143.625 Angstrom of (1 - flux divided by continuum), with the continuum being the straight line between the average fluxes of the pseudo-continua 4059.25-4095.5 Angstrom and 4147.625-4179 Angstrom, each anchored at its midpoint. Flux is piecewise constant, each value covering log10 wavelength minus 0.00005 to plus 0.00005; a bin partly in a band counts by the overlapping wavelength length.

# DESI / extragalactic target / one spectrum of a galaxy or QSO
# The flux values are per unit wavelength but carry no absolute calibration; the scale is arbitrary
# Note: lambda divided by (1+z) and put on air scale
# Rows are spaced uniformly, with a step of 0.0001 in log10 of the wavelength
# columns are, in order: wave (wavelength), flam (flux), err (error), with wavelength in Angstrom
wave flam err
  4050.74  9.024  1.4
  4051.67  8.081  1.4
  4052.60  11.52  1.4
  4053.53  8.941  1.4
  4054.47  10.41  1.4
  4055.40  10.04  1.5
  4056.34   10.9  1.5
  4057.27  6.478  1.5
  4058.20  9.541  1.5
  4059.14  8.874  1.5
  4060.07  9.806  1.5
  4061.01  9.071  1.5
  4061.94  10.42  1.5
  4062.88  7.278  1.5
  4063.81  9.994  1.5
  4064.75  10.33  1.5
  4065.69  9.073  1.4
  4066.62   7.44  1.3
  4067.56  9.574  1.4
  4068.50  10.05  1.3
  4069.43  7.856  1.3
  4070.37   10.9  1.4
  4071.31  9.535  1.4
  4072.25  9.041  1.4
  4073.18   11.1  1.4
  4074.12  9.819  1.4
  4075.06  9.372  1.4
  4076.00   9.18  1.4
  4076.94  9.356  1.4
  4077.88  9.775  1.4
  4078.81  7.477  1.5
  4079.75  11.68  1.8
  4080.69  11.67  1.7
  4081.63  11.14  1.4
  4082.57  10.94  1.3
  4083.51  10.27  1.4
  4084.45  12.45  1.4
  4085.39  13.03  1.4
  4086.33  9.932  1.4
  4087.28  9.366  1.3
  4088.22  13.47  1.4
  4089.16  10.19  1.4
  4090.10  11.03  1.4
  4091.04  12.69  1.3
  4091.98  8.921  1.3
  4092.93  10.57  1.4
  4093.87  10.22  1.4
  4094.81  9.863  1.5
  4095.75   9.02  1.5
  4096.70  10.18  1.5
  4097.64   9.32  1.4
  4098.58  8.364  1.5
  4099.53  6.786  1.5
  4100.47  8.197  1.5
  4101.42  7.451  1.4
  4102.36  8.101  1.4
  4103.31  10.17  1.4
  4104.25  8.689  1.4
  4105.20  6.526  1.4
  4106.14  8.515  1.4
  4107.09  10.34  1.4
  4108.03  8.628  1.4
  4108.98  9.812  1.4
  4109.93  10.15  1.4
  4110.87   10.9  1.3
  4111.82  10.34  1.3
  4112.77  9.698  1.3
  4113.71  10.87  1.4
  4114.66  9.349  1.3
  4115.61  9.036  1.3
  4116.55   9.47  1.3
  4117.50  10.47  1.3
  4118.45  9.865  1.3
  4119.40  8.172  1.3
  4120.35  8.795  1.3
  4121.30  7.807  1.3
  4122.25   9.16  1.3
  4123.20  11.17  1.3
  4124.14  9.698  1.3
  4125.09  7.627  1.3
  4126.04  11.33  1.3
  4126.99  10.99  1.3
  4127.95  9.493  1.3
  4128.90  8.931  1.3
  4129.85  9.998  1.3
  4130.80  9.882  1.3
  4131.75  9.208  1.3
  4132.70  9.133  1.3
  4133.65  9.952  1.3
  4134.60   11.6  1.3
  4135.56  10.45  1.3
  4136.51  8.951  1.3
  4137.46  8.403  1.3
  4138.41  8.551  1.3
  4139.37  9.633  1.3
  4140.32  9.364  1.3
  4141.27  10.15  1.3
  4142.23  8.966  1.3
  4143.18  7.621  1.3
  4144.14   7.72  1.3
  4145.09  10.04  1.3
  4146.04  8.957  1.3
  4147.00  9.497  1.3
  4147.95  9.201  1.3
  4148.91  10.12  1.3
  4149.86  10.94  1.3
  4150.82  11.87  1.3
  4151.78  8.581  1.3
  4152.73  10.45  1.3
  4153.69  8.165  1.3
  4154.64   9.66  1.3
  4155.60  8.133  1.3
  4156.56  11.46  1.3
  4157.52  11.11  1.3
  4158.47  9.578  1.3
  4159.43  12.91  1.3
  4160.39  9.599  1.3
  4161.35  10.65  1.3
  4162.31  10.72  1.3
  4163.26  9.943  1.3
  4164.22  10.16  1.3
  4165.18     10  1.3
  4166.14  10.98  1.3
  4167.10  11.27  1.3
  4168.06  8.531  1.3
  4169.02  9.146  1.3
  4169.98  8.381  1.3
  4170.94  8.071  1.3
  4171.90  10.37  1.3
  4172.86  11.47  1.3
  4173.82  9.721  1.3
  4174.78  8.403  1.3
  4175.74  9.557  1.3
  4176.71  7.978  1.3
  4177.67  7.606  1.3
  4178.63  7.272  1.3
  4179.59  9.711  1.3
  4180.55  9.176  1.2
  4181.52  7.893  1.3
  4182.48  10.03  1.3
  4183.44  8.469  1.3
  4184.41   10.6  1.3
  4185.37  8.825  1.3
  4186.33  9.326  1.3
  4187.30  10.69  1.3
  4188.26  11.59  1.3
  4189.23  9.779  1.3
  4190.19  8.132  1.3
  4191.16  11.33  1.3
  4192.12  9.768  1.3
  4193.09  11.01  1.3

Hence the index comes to 2.7 Angstrom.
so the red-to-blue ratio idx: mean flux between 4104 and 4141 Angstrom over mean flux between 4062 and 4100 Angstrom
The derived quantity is 1.0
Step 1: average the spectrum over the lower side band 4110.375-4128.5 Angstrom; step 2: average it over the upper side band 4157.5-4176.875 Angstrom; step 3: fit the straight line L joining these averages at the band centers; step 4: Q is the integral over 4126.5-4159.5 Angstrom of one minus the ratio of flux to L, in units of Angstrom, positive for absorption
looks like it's 0.5 Angstrom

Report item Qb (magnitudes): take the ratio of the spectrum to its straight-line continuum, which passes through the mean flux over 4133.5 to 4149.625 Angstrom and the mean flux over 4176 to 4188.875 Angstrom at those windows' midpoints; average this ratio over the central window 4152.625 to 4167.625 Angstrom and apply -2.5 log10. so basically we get -0.11 mag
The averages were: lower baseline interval 9.38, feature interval 10.3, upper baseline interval 9.17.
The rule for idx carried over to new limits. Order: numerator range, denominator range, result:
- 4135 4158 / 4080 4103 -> 0.94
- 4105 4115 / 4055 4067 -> 1.05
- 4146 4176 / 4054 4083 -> 1.03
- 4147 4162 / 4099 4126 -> 1.11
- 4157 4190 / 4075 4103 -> 0.97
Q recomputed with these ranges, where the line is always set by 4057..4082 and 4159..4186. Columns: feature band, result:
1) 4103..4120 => 0.0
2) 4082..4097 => -2.0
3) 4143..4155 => 0.1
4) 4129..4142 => -0.1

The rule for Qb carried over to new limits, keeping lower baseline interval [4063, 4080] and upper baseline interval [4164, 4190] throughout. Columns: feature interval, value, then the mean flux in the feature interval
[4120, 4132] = -0.014 mag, 9.56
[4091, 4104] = 0.035 mag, 9.15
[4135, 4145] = 0.047 mag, 9.04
